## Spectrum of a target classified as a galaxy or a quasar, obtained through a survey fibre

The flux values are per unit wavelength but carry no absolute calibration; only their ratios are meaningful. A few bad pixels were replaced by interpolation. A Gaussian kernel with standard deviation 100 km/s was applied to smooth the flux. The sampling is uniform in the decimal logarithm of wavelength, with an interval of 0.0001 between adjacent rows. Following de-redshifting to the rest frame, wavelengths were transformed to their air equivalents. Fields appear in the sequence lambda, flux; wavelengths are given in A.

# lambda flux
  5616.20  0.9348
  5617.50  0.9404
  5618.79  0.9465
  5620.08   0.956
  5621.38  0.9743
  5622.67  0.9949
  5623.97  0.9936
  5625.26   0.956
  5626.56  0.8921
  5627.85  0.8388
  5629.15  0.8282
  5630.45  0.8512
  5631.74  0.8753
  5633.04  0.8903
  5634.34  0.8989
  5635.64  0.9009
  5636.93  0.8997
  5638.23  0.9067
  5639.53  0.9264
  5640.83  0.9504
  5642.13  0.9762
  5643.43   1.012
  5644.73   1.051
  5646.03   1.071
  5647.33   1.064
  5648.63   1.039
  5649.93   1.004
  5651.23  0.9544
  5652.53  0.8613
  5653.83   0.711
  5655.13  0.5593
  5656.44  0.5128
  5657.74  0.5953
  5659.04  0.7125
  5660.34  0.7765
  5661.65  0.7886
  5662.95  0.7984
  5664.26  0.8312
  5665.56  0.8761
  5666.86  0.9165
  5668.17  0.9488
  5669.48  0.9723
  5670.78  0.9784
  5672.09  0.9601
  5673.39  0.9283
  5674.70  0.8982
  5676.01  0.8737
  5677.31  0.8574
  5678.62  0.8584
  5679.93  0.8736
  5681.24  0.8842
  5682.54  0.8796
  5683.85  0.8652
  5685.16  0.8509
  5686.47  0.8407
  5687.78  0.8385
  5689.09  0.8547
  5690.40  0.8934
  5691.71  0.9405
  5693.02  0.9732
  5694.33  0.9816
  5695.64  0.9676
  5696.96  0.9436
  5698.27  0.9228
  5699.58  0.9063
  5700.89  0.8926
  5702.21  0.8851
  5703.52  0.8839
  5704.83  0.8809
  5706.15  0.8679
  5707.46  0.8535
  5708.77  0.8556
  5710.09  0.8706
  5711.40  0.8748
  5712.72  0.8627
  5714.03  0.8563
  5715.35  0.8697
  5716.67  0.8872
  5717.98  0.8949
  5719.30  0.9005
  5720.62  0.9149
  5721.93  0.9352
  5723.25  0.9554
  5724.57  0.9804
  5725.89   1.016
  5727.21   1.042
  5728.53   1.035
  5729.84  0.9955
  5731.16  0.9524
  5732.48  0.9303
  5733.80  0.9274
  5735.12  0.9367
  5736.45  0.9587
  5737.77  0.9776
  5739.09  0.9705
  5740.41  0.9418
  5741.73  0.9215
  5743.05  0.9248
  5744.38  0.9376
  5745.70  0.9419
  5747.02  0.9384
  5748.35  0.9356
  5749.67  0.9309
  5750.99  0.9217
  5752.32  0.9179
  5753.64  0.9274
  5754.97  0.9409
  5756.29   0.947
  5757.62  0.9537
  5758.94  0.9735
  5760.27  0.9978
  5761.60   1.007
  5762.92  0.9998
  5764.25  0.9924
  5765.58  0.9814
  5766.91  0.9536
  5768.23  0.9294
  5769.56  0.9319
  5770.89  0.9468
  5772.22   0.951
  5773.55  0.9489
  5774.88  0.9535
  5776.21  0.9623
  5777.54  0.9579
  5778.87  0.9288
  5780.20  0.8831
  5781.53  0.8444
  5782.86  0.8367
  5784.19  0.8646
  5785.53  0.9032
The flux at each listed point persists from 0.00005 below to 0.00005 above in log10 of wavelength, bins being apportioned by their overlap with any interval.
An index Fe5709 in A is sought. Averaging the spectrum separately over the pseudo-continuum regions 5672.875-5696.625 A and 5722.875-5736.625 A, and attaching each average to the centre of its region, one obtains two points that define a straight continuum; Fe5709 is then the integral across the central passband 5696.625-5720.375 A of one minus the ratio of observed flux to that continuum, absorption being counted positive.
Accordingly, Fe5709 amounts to 1.34 A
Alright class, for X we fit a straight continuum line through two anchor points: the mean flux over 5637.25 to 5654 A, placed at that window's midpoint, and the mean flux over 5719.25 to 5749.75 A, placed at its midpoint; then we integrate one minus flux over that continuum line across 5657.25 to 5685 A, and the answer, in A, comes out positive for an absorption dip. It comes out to 3.0 A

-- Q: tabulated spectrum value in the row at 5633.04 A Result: 0.8903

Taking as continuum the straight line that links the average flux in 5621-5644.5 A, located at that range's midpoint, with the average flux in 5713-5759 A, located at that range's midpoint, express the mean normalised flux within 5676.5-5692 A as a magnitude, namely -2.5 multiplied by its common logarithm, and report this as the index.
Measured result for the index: 0.076 mag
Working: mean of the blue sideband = 0.922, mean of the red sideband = 0.942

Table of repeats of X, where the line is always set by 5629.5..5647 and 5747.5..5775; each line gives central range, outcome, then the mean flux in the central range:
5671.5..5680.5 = 0.5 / 0.893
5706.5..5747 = 0.8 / 0.931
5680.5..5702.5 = 1.0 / 0.901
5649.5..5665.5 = 3.1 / 0.76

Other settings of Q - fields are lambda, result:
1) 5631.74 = 0.8753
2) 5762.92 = 0.9998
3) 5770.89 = 0.9468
